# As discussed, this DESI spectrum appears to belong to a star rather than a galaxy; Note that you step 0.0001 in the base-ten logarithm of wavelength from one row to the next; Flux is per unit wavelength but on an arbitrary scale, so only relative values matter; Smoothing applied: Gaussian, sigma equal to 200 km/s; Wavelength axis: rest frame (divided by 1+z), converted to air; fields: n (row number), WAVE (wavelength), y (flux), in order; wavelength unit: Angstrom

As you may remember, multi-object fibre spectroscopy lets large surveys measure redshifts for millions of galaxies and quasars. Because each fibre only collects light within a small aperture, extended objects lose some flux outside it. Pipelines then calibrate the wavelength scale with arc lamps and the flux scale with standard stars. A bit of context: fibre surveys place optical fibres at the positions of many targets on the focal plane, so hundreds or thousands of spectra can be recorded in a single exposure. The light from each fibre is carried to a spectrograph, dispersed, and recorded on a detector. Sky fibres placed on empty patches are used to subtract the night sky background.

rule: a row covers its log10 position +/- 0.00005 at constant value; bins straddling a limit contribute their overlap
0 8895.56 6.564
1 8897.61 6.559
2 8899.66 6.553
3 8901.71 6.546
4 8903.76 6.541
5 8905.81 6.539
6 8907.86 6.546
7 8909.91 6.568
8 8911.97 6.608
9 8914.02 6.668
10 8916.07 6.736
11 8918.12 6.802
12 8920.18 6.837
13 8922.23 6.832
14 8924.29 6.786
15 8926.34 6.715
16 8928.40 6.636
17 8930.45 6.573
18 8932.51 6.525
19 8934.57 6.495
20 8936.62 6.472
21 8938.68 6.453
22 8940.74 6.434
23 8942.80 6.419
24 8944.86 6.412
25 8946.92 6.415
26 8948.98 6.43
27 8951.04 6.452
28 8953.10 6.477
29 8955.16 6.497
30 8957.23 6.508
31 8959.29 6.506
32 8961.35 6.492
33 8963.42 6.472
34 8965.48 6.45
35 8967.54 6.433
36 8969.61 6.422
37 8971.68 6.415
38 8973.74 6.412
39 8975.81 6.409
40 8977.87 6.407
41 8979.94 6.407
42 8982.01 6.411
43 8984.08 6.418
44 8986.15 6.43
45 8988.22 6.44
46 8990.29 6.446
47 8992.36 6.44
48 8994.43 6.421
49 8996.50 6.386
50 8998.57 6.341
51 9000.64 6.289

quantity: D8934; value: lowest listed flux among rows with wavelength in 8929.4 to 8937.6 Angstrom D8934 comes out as 6.472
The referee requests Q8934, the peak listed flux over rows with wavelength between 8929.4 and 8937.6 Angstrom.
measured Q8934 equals 6.573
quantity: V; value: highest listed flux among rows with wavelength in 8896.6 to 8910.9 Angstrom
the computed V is 6.568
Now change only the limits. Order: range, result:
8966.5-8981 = 6.433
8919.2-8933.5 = 6.837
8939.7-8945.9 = 6.434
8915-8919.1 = 6.802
